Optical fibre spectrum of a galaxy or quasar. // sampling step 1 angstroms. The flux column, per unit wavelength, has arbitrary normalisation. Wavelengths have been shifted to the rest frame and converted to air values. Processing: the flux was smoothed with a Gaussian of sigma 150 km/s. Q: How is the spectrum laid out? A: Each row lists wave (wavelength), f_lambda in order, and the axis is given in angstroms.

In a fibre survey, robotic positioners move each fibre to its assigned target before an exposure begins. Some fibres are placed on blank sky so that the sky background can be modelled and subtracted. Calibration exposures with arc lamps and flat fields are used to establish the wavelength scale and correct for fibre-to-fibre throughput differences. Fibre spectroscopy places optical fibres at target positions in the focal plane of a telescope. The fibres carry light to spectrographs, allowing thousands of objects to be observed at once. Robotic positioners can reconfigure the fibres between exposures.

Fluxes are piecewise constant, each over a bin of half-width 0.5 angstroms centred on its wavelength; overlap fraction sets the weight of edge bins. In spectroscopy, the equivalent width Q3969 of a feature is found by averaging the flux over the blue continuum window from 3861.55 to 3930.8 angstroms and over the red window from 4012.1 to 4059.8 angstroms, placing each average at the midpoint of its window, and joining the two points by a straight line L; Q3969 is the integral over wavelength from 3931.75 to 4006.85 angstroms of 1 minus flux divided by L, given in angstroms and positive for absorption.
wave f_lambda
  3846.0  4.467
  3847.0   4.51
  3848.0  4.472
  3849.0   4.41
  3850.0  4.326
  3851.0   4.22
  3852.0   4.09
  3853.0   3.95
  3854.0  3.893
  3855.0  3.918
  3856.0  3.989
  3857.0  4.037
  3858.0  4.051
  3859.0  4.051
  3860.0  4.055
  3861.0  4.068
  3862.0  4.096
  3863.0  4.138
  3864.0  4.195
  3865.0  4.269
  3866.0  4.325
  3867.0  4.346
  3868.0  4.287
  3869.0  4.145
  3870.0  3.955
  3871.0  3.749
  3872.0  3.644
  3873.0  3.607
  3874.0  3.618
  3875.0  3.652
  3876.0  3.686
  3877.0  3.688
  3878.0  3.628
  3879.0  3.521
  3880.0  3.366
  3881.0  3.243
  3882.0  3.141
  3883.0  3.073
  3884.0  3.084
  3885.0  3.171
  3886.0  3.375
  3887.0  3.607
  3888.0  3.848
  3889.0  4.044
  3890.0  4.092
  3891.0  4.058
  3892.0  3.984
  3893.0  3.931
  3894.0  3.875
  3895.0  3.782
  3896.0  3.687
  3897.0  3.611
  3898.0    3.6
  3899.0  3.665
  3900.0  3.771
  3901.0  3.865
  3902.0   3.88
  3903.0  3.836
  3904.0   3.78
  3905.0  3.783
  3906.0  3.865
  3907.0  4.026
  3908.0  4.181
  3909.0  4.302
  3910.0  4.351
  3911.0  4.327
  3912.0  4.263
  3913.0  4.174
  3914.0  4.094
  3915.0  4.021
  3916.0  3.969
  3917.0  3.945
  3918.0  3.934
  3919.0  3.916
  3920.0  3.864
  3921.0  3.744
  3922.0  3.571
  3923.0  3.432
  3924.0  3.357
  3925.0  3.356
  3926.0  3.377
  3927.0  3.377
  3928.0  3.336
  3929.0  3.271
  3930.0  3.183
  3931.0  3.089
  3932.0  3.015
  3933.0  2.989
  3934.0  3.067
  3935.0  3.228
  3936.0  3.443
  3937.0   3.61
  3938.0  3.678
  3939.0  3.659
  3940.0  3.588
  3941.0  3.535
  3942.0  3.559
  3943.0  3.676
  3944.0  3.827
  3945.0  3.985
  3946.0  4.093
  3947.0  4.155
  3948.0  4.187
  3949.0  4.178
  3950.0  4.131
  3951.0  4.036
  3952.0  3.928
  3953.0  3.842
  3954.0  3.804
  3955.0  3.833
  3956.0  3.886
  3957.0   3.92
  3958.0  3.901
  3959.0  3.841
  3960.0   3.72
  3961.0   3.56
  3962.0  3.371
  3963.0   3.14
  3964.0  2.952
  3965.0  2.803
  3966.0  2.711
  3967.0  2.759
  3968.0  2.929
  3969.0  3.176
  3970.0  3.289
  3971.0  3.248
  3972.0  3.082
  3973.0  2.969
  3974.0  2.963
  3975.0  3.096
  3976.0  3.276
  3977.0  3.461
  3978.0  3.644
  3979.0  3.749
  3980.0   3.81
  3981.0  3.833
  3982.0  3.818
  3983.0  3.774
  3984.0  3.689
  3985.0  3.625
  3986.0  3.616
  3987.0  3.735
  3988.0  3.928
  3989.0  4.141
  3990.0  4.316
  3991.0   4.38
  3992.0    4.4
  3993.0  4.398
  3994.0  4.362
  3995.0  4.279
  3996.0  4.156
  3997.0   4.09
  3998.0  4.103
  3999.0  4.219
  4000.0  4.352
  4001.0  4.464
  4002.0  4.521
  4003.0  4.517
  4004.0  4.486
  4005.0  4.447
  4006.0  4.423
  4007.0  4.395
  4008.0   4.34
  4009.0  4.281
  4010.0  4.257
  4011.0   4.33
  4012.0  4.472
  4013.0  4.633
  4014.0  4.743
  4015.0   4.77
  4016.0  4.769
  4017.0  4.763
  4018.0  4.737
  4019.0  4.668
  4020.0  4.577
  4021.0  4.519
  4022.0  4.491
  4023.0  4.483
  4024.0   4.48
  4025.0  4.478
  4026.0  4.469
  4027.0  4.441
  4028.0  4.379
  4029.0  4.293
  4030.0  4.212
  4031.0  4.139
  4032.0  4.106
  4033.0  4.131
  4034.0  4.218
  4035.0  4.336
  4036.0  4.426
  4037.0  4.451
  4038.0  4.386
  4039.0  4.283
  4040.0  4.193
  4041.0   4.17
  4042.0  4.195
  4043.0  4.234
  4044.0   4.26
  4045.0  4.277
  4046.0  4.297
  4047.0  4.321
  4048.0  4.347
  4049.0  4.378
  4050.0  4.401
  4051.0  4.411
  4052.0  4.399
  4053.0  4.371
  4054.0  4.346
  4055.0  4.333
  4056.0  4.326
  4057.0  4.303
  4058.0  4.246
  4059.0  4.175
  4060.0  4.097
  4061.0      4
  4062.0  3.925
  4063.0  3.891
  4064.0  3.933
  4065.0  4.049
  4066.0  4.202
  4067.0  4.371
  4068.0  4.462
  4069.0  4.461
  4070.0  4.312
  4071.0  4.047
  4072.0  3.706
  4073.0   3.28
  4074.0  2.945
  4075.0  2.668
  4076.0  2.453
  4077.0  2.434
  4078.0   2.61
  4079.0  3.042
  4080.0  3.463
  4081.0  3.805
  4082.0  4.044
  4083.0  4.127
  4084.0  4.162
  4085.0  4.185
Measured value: 6.55 angstroms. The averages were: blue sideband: 3.78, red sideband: 4.39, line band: 3.74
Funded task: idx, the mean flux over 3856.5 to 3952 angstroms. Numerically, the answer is 3.77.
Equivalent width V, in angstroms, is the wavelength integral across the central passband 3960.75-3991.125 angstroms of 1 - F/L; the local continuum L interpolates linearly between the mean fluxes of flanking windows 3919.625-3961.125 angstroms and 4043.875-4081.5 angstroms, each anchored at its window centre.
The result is 2.4 angstroms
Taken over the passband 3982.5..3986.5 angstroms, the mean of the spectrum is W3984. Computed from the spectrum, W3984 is 3.68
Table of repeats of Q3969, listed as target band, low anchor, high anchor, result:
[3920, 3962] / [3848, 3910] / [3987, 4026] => 5.1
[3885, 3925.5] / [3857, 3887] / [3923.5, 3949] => -2.5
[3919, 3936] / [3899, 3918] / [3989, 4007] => 3.0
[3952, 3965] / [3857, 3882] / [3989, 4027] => 1.9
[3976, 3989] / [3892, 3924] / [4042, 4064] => 1.1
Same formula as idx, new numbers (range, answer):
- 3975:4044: 4.25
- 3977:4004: 4.07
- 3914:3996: 3.63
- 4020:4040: 4.36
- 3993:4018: 4.43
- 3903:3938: 3.69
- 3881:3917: 3.83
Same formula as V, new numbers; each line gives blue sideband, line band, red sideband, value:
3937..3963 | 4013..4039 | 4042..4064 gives -2.1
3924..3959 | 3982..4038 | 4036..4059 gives -3.5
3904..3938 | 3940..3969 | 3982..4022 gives 2.2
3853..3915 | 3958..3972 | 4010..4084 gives 2.8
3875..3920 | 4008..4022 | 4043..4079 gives -2.3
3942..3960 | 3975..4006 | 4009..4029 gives 1.8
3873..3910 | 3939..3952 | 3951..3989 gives -1.2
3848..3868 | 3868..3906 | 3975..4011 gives 4.1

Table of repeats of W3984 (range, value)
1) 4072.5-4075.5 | 2.96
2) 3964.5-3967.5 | 2.76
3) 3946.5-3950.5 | 4.16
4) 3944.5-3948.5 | 4.11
